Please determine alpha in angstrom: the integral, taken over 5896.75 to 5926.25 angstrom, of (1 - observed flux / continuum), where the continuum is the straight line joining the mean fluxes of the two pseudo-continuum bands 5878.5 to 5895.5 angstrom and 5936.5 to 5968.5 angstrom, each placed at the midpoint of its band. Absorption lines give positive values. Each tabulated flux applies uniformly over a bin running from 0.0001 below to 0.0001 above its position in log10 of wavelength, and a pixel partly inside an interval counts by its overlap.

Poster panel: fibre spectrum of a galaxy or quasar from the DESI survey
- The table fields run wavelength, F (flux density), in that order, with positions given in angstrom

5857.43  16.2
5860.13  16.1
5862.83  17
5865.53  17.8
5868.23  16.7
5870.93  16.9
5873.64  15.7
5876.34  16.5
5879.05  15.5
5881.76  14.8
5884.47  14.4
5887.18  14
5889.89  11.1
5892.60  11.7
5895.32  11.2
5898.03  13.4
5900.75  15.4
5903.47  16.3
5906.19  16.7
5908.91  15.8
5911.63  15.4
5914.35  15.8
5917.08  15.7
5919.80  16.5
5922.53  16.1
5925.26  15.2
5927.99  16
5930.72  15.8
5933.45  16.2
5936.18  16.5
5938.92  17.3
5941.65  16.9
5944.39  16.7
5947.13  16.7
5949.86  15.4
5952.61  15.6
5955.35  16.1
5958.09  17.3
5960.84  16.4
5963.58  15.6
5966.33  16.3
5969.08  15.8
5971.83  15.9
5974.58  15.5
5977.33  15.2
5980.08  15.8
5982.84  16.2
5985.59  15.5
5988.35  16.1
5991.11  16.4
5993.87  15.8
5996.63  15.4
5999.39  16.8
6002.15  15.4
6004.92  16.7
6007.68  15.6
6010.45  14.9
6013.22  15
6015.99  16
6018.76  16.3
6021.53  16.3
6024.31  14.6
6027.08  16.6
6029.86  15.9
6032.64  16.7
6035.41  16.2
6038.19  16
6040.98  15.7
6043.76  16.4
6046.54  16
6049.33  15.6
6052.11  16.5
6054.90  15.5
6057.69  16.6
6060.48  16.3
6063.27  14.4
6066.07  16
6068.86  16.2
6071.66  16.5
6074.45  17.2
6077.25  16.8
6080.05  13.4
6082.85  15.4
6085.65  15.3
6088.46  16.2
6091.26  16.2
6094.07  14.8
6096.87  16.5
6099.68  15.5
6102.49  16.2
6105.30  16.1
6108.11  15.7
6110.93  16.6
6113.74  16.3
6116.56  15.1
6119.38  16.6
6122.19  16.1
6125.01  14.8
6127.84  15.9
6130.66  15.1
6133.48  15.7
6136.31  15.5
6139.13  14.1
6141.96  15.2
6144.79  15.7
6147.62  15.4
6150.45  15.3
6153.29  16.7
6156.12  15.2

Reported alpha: -2.5 angstrom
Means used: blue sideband 13.3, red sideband 16.4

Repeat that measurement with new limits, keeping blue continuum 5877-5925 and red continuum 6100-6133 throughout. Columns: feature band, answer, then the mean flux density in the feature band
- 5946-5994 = -2.8 angstrom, 16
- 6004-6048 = -1.6 angstrom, 15.9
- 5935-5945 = -1.3 angstrom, 16.9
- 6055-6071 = -0.3 angstrom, 15.9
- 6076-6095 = 0.3 angstrom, 15.4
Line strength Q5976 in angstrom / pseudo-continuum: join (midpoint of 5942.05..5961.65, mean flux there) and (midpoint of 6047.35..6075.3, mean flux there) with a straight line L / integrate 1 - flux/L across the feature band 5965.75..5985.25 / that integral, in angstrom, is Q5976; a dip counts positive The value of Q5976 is 0.6 angstrom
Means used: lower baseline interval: 16.3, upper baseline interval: 16.1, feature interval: 15.8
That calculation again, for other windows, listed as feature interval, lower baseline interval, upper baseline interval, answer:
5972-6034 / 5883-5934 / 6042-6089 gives -1.5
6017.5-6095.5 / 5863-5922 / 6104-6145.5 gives -2.1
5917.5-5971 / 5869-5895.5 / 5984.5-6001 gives -3.3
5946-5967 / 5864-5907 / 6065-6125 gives -1.3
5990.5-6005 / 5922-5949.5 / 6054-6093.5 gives 0.1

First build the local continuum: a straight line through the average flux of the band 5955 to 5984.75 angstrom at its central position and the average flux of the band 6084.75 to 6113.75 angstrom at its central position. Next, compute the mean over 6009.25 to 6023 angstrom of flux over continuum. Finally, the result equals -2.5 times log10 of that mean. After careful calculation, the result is 0.02 mag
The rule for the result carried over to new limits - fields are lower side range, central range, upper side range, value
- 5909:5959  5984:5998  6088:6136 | 0.01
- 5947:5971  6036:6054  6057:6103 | -0.01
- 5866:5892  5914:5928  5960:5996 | -0.03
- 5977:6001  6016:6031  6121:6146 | -0.01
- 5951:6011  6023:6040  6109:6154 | -0.01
